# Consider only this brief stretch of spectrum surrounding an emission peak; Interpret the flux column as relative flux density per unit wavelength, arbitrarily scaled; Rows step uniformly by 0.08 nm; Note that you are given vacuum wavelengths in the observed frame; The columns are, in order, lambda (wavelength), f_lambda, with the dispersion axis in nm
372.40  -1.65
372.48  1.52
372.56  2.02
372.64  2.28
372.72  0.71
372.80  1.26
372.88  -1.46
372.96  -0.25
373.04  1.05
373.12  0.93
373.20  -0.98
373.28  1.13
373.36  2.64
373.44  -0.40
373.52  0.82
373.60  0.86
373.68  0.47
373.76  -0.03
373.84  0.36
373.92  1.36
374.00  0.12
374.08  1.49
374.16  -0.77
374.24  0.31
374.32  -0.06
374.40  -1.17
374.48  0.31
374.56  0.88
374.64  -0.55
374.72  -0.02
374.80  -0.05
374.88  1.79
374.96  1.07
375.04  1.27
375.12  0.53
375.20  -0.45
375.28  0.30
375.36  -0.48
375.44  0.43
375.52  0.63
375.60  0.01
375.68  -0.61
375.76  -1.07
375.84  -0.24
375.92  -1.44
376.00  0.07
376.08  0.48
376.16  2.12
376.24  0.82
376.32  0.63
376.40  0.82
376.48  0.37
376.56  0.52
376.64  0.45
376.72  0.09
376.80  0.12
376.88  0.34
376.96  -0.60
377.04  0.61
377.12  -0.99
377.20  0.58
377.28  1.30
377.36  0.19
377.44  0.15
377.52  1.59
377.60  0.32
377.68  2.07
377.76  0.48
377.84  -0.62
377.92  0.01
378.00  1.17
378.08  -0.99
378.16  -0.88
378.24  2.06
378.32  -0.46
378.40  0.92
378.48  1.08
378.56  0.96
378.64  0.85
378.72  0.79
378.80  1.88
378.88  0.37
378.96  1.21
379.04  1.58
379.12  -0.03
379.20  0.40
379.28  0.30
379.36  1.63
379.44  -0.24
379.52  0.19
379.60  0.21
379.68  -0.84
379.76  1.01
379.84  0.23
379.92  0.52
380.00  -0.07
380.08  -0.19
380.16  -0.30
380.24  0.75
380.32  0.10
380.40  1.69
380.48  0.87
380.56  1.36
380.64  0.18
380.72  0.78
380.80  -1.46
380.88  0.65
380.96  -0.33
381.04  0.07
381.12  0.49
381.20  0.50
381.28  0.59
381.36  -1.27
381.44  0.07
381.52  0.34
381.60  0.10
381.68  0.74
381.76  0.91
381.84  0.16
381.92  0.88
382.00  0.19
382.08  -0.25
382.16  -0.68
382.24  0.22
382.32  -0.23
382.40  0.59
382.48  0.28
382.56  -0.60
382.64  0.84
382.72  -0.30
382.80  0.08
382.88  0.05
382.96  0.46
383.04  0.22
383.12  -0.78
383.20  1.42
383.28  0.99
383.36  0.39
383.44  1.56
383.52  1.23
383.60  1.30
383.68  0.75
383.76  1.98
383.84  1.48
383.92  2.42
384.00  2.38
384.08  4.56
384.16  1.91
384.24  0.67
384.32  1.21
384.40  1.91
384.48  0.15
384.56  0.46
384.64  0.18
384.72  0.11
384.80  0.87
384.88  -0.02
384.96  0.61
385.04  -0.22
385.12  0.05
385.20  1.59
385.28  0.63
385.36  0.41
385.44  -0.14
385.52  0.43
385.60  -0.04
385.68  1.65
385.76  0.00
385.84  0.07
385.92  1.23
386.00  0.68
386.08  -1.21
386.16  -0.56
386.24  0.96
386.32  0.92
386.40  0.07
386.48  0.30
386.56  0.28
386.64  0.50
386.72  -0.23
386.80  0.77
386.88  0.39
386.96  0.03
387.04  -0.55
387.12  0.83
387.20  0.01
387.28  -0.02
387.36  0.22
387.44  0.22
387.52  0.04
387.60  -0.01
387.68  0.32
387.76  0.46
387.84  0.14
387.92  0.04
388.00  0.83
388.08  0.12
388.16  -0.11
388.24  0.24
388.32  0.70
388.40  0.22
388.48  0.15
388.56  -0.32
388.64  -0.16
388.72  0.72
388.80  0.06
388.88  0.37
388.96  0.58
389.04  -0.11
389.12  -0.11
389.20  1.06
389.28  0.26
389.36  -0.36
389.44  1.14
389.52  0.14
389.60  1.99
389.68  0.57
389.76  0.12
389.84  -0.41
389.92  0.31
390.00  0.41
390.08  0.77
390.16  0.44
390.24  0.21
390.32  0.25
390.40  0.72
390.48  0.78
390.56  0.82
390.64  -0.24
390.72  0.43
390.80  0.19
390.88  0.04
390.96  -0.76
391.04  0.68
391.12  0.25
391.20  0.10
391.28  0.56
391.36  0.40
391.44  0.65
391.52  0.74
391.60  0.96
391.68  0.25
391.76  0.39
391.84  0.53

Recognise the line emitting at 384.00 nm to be [O II] 3727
